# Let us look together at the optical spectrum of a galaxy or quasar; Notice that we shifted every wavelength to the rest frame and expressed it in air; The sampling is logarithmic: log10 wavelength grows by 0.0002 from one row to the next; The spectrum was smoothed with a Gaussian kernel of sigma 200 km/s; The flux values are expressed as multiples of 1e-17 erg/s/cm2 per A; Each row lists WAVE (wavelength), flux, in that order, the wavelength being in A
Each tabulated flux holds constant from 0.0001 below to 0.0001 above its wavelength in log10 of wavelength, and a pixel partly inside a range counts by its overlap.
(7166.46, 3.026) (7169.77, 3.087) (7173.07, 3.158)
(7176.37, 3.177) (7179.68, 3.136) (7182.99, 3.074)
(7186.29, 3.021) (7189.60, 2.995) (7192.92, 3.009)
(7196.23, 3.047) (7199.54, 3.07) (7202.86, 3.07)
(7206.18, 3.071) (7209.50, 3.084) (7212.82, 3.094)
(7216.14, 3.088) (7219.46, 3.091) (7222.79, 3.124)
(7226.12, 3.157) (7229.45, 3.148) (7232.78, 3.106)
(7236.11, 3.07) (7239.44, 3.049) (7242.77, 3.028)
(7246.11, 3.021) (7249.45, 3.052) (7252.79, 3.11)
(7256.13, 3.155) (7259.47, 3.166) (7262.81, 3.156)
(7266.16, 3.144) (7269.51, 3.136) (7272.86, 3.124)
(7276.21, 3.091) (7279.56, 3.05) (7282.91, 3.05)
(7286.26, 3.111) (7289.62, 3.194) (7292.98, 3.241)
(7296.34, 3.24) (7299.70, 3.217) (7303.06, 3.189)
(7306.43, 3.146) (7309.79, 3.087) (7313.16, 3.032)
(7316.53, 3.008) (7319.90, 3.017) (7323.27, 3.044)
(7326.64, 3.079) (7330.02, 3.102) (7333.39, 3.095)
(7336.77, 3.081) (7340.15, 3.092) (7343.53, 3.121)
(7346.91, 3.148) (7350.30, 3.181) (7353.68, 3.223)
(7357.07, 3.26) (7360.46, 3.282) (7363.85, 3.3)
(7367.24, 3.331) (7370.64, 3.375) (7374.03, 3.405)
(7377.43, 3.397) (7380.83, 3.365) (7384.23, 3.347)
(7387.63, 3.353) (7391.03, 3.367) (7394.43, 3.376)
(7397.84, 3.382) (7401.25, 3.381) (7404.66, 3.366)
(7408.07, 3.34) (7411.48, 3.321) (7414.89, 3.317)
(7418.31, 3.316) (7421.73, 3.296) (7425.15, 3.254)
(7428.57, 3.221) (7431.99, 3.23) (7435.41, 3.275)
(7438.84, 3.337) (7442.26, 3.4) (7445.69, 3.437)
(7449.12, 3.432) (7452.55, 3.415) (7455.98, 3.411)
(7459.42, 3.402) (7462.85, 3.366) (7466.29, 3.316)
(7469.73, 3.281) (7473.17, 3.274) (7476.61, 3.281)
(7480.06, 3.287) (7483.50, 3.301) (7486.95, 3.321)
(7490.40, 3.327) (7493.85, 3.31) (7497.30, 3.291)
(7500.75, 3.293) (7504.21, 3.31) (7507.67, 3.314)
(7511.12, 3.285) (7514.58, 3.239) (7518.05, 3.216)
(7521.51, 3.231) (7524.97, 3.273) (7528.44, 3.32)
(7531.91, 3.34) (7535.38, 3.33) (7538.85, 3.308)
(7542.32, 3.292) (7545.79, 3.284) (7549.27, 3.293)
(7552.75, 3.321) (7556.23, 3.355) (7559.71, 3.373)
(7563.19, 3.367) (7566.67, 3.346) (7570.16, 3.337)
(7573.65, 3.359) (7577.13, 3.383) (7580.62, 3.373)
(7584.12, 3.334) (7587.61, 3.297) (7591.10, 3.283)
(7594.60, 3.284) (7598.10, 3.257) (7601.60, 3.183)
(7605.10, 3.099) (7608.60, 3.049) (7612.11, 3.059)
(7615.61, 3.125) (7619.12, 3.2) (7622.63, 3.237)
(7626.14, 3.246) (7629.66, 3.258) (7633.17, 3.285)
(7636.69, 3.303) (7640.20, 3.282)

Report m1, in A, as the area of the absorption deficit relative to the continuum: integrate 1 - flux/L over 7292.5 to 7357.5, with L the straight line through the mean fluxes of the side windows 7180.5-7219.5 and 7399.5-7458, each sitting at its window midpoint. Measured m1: 1.8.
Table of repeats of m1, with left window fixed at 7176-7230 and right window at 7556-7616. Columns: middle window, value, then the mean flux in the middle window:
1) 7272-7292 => 0.1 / 3.11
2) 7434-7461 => -1.6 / 3.39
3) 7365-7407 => -2.6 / 3.37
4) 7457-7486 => -0.9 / 3.32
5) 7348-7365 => -0.5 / 3.24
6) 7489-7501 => -0.3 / 3.31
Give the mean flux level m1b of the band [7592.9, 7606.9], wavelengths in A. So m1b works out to 3.21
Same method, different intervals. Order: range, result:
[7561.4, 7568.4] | 3.36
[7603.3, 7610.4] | 3.07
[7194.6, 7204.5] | 3.06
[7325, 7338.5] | 3.09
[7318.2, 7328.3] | 3.05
